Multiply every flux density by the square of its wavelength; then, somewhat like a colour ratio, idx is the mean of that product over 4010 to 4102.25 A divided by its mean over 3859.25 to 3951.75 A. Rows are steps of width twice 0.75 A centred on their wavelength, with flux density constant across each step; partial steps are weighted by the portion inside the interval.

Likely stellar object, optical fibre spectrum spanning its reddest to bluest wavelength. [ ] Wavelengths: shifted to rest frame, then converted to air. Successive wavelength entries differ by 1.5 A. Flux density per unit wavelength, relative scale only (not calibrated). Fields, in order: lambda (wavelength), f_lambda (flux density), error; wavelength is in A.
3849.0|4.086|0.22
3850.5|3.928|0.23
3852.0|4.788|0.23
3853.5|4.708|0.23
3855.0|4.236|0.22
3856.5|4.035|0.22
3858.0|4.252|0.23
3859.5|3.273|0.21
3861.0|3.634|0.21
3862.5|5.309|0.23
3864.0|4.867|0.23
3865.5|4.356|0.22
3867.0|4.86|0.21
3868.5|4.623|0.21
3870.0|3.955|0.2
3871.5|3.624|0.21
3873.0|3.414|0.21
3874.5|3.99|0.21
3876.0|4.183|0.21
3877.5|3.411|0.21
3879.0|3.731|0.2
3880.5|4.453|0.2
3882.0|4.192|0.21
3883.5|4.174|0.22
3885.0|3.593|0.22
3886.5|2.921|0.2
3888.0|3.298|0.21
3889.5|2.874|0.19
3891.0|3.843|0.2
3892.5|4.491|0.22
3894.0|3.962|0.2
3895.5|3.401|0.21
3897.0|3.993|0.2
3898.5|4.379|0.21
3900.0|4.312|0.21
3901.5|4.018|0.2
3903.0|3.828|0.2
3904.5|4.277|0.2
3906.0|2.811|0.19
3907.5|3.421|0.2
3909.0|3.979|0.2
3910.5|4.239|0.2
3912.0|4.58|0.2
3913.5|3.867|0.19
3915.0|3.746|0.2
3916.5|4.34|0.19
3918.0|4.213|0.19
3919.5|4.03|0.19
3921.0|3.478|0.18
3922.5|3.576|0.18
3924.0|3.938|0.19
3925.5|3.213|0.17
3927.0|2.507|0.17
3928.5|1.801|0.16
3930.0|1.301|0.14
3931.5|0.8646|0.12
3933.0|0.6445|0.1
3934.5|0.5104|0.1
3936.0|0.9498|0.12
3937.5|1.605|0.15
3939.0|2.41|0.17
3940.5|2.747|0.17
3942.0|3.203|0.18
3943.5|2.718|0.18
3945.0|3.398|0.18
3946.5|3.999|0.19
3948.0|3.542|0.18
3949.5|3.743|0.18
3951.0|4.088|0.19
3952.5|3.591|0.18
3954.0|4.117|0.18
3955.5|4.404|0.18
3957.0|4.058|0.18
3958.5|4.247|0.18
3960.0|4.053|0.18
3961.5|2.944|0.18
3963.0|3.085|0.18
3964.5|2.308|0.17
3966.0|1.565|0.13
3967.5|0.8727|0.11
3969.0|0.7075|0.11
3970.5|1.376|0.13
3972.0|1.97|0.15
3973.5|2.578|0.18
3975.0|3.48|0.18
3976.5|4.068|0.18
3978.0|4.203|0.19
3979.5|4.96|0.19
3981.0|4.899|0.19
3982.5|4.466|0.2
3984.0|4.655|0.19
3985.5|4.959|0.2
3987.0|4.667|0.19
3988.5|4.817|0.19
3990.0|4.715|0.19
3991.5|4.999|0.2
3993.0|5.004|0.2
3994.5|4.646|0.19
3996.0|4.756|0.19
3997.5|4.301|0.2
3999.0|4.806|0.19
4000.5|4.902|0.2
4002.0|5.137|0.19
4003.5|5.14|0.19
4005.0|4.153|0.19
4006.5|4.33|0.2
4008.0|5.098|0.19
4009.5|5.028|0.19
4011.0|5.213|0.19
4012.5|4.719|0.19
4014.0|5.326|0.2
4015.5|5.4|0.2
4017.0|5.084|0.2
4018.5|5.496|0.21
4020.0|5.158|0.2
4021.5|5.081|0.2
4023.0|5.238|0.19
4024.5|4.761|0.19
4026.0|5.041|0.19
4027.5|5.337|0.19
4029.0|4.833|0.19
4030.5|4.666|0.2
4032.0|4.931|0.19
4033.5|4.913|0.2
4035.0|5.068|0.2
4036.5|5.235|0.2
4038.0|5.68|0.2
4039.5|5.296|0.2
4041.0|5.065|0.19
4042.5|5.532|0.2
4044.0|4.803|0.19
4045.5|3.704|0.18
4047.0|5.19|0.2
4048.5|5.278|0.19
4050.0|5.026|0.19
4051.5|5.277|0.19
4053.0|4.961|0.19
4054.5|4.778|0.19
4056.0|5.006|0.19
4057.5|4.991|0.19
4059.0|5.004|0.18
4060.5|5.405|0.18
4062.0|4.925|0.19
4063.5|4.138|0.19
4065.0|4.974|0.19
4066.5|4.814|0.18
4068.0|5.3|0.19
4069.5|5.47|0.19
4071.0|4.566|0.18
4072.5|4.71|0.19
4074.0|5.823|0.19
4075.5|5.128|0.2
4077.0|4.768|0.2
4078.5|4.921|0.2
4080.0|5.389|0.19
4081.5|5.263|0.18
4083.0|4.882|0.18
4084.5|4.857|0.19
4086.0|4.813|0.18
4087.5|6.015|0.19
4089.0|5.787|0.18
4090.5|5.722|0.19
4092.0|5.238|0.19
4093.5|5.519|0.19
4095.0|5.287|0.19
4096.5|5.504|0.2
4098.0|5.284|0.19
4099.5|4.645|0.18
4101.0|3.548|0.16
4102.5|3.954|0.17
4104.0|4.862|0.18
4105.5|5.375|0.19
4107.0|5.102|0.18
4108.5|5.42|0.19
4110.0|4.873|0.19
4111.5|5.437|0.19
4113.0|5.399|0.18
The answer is 1.57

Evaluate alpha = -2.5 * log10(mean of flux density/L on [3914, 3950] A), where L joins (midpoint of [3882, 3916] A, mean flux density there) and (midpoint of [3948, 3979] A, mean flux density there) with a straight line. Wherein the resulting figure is 0.242 mag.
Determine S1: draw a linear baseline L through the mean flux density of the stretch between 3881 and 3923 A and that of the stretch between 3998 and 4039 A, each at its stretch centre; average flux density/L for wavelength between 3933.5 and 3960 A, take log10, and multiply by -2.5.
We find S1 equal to 0.35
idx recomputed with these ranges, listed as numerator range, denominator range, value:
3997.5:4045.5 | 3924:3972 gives 1.99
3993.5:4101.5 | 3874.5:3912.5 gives 1.41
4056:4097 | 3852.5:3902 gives 1.42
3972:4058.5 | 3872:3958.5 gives 1.49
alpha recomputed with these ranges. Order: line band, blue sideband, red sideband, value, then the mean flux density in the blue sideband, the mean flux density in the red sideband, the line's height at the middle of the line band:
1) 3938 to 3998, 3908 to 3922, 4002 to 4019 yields 0.26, 4.03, 5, 4.57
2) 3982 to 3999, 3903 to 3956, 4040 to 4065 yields -0.17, 3.14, 4.95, 4.04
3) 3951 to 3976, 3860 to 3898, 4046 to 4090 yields 0.47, 3.96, 5.08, 4.46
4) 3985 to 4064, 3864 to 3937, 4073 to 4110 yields -0.09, 3.51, 5.12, 4.56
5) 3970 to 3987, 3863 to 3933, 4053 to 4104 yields 0.12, 3.69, 5.04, 4.29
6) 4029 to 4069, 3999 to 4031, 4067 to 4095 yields 0.03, 5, 5.23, 5.12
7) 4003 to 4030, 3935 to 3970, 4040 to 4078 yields -0.20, 2.94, 4.99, 4.17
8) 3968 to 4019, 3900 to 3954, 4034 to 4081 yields -0.06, 3.15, 5.04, 4.11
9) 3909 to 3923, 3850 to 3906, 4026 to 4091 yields 0.06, 4.02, 5.07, 4.24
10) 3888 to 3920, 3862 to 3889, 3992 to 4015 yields 0.08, 4.03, 4.85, 4.21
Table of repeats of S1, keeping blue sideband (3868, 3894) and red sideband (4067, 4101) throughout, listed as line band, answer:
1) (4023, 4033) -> -0.03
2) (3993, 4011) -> -0.04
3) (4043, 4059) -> 0.01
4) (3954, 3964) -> 0.15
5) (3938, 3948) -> 0.35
